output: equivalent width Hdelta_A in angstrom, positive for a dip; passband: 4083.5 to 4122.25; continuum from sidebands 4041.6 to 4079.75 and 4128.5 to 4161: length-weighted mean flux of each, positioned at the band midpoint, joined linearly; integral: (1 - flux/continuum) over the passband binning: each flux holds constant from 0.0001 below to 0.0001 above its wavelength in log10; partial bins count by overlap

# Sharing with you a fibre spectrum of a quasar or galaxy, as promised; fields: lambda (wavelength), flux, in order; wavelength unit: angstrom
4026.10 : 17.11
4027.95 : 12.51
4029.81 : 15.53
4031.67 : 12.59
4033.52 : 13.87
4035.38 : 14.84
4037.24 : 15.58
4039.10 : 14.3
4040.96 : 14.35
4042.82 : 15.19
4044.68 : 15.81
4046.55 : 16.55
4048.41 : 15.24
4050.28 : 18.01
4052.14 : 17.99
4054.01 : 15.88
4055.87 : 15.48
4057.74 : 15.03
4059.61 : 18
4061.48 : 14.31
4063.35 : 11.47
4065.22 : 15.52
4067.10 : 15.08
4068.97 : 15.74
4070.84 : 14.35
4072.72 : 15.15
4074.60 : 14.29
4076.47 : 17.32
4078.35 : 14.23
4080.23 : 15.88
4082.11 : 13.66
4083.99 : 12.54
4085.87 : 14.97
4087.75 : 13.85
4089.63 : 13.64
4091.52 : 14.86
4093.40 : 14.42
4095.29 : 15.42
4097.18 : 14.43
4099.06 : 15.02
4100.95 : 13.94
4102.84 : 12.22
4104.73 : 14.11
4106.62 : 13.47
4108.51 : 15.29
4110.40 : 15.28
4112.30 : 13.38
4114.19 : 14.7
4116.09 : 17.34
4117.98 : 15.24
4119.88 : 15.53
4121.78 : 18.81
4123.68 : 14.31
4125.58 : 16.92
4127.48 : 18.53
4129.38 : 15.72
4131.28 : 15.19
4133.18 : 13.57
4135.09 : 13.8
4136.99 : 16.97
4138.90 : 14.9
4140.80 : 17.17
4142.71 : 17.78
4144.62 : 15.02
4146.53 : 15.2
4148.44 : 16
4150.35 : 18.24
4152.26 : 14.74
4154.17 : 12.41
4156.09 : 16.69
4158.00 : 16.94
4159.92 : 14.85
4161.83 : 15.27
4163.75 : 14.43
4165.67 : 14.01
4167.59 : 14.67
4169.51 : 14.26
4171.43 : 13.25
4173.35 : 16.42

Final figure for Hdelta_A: 2.2 angstrom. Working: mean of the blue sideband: 15.5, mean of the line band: 14.7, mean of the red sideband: 15.6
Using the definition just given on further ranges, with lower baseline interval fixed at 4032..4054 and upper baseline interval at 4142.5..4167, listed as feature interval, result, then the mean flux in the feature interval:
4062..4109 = 3.3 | 14.4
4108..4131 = -0.7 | 15.9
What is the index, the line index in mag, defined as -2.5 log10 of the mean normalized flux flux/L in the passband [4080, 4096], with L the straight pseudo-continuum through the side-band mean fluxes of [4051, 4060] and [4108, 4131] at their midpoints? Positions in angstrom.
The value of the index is 0.135 mag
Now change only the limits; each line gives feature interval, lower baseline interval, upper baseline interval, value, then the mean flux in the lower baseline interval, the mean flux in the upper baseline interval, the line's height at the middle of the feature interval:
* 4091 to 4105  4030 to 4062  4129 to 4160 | 0.09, 15.5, 15.6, 15.6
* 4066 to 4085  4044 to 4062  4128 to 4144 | 0.09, 16.3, 15.7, 16.1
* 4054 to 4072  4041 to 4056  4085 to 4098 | 0.04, 16.2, 14.5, 15.6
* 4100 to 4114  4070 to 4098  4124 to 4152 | 0.09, 14.6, 16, 15.2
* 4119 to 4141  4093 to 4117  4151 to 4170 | -0.09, 14.5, 14.9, 14.7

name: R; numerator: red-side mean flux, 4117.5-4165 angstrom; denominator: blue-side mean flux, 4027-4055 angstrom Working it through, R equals 1.04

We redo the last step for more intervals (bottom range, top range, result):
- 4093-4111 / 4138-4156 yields 1.10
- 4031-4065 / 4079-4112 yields 0.93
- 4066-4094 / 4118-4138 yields 1.08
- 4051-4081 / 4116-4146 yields 1.04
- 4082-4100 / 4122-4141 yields 1.10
